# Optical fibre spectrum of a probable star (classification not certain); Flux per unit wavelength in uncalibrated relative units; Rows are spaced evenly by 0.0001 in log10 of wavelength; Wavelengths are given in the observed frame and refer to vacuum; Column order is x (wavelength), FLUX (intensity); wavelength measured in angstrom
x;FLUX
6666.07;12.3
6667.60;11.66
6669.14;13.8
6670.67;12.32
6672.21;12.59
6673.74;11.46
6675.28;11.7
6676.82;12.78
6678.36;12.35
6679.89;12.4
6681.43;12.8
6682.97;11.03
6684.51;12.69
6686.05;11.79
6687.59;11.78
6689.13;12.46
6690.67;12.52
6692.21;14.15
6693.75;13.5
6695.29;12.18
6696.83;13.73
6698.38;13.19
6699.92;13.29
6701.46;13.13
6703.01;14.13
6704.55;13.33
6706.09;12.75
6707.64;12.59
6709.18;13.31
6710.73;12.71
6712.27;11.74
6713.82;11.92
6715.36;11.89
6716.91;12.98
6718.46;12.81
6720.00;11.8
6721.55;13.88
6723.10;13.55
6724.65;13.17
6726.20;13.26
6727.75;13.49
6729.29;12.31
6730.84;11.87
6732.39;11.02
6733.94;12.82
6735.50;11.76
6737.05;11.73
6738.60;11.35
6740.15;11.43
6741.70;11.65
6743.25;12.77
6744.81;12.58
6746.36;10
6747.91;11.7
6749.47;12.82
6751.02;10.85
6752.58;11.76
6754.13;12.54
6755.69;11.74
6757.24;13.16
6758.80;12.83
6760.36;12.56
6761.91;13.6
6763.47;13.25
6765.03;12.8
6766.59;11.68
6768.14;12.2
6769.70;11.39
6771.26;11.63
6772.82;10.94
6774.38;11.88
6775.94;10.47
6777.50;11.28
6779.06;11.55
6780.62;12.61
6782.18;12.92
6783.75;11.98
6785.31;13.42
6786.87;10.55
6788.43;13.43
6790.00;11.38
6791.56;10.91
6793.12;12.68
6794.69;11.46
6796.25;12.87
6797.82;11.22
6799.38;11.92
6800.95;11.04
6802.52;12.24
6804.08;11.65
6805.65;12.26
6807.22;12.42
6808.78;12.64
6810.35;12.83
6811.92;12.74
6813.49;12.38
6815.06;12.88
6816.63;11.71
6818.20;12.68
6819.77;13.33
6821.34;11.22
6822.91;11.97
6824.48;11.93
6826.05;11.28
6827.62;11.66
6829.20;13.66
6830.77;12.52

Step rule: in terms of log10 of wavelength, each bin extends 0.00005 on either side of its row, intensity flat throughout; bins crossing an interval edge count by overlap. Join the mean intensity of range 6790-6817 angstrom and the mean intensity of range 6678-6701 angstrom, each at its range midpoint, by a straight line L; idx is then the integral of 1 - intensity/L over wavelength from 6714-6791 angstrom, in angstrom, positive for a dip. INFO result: 1.1 angstrom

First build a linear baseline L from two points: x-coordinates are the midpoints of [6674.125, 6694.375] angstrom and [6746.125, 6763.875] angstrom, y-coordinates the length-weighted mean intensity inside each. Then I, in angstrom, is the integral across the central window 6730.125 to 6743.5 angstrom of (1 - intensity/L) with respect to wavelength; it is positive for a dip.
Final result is 0.6 angstrom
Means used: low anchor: 12.4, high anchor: 12.3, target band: 11.8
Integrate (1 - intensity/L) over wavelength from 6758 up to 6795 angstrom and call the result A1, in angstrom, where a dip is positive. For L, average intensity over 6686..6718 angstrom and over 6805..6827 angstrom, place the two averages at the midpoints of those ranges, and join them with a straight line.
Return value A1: 1.2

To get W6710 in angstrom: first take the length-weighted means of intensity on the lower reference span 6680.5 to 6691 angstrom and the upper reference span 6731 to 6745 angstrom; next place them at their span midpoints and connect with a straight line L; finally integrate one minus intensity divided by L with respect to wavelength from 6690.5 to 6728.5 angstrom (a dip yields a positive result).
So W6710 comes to -3.1 angstrom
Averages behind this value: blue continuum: 12.1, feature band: 13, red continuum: 11.9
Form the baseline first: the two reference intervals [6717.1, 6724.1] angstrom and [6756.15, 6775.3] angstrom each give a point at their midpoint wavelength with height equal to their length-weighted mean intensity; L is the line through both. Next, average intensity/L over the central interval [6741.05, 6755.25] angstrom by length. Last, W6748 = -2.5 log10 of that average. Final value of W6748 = 0.06 mag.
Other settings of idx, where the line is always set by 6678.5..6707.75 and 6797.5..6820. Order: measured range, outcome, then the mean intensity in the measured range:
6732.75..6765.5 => 1.0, 12.2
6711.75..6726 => 0.0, 12.7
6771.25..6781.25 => 0.8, 11.5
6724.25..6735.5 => 0.1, 12.5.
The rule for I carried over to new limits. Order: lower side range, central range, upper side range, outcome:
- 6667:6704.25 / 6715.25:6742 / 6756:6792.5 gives 0.0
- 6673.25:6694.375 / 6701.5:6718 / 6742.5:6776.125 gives -0.6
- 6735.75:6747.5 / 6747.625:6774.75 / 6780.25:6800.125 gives -0.8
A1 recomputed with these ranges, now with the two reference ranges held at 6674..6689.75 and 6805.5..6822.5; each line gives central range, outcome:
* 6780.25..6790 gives 0.0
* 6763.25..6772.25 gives 0.2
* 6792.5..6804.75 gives 0.5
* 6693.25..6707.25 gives -1.2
